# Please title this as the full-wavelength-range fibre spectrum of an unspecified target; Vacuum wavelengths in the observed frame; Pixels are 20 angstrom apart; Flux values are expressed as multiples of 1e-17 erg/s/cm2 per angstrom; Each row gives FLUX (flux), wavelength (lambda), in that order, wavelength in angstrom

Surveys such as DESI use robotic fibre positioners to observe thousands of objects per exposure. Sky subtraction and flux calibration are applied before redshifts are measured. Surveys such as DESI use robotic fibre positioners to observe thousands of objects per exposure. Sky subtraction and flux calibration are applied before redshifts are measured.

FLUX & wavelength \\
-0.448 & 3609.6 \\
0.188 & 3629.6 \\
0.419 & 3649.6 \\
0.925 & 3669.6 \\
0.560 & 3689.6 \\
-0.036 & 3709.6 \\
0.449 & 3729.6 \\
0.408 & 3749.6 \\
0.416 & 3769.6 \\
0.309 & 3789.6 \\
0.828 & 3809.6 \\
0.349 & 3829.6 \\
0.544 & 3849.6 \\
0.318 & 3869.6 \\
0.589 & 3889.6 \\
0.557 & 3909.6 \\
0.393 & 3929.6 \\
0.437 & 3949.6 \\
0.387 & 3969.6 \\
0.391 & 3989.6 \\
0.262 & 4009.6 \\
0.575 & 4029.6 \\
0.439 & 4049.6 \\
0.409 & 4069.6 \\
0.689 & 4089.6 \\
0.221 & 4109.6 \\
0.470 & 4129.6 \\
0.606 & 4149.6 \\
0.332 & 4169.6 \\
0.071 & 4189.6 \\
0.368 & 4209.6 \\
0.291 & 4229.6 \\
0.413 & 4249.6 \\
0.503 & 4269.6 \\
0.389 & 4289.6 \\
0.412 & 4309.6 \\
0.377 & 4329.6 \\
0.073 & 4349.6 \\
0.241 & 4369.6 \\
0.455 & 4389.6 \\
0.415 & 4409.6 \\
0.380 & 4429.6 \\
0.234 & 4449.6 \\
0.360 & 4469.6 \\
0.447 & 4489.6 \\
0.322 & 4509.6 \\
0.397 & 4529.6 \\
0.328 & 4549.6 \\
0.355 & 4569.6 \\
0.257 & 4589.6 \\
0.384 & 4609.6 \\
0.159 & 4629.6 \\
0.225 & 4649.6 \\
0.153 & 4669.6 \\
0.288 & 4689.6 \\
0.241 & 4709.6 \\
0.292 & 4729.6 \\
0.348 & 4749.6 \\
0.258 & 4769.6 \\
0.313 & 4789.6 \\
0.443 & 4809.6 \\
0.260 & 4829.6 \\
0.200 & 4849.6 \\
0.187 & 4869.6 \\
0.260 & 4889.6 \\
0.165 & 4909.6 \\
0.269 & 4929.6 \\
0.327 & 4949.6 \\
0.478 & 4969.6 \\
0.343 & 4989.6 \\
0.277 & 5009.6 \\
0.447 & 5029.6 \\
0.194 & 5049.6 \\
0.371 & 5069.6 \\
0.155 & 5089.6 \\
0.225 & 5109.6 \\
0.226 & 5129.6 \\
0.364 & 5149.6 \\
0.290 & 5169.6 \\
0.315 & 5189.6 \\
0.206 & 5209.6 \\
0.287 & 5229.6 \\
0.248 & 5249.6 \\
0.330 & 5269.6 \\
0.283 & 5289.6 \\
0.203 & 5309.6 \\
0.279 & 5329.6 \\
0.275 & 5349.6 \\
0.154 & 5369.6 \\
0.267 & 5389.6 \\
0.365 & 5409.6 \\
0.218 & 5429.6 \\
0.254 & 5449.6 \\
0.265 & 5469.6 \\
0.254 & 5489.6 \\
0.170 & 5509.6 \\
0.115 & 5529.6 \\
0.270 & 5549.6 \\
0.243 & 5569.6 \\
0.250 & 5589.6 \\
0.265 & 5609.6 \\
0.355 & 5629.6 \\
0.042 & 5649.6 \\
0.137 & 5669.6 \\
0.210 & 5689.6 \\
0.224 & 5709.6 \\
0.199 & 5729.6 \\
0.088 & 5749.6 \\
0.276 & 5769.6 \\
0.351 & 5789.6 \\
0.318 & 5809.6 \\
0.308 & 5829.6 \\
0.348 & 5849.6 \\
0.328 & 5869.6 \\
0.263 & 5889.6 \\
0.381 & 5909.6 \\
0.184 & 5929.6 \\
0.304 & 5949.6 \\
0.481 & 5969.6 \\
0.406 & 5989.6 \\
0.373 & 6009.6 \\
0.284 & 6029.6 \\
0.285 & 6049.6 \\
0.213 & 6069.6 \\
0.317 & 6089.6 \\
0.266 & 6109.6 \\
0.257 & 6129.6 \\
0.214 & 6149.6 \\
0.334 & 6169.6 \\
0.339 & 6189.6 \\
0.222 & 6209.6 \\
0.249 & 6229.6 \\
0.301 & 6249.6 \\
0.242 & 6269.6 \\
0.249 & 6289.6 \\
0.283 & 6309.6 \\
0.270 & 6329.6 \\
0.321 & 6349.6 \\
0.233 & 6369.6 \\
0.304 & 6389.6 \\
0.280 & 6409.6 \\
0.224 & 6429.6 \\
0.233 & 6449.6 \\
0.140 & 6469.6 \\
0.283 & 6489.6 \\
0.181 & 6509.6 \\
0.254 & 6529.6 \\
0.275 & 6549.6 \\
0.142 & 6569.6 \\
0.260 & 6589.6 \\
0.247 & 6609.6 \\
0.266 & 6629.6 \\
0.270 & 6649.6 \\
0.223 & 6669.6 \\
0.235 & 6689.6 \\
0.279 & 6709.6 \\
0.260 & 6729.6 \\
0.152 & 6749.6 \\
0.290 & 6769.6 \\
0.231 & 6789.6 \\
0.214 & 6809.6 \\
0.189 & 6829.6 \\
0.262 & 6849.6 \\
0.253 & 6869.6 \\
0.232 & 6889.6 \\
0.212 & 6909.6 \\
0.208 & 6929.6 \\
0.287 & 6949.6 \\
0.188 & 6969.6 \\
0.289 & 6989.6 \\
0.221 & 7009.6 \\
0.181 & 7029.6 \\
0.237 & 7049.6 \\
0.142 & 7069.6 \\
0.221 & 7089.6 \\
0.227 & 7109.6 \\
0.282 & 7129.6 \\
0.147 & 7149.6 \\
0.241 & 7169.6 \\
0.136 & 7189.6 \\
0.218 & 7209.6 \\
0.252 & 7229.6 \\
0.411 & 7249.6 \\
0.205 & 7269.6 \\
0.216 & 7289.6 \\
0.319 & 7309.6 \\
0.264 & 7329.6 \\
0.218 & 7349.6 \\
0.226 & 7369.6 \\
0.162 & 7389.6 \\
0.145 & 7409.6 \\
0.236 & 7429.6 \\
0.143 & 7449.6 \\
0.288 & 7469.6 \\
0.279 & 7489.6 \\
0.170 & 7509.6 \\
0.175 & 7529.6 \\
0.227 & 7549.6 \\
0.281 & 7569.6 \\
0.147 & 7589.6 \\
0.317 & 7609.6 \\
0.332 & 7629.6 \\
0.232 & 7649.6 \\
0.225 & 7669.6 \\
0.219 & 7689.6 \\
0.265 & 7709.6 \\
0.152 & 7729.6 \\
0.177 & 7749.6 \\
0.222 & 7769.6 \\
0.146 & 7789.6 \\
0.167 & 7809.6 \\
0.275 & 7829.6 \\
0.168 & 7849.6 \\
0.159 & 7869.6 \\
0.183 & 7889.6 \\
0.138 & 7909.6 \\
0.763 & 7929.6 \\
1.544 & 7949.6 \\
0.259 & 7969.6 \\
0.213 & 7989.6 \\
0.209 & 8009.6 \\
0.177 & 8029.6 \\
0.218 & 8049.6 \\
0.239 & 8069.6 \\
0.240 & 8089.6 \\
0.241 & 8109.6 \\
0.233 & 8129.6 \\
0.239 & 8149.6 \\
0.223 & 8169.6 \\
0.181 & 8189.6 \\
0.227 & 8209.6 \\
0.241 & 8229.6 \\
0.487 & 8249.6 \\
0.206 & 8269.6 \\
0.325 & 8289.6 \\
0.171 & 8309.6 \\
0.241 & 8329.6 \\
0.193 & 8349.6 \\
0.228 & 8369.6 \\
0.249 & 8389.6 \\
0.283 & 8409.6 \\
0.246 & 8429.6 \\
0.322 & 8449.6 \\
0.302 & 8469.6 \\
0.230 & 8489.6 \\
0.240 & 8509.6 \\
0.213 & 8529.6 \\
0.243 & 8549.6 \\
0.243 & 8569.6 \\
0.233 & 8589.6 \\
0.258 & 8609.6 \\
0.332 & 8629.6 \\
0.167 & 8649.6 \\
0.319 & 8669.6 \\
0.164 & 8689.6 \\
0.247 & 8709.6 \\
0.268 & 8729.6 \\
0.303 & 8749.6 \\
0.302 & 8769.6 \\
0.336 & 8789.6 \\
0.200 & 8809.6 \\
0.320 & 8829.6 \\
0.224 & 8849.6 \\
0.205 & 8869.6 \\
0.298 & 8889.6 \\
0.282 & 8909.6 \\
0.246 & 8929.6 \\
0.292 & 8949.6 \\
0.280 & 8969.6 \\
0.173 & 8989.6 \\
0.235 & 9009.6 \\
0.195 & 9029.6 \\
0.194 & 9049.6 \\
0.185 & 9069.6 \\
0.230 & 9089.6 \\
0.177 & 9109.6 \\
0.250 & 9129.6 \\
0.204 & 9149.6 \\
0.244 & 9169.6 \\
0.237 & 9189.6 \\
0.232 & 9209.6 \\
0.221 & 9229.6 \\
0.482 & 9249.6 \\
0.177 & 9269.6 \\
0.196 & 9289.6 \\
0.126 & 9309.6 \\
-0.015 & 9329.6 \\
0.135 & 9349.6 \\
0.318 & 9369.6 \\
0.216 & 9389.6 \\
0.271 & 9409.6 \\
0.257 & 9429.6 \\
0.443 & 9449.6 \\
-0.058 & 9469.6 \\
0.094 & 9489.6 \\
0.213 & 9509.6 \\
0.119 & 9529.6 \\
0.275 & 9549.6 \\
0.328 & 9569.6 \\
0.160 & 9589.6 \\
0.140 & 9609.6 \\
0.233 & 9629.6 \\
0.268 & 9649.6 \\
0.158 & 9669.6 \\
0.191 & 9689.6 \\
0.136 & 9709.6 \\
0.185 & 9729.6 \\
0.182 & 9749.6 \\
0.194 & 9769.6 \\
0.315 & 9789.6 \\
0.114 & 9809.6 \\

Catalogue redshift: 1.130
